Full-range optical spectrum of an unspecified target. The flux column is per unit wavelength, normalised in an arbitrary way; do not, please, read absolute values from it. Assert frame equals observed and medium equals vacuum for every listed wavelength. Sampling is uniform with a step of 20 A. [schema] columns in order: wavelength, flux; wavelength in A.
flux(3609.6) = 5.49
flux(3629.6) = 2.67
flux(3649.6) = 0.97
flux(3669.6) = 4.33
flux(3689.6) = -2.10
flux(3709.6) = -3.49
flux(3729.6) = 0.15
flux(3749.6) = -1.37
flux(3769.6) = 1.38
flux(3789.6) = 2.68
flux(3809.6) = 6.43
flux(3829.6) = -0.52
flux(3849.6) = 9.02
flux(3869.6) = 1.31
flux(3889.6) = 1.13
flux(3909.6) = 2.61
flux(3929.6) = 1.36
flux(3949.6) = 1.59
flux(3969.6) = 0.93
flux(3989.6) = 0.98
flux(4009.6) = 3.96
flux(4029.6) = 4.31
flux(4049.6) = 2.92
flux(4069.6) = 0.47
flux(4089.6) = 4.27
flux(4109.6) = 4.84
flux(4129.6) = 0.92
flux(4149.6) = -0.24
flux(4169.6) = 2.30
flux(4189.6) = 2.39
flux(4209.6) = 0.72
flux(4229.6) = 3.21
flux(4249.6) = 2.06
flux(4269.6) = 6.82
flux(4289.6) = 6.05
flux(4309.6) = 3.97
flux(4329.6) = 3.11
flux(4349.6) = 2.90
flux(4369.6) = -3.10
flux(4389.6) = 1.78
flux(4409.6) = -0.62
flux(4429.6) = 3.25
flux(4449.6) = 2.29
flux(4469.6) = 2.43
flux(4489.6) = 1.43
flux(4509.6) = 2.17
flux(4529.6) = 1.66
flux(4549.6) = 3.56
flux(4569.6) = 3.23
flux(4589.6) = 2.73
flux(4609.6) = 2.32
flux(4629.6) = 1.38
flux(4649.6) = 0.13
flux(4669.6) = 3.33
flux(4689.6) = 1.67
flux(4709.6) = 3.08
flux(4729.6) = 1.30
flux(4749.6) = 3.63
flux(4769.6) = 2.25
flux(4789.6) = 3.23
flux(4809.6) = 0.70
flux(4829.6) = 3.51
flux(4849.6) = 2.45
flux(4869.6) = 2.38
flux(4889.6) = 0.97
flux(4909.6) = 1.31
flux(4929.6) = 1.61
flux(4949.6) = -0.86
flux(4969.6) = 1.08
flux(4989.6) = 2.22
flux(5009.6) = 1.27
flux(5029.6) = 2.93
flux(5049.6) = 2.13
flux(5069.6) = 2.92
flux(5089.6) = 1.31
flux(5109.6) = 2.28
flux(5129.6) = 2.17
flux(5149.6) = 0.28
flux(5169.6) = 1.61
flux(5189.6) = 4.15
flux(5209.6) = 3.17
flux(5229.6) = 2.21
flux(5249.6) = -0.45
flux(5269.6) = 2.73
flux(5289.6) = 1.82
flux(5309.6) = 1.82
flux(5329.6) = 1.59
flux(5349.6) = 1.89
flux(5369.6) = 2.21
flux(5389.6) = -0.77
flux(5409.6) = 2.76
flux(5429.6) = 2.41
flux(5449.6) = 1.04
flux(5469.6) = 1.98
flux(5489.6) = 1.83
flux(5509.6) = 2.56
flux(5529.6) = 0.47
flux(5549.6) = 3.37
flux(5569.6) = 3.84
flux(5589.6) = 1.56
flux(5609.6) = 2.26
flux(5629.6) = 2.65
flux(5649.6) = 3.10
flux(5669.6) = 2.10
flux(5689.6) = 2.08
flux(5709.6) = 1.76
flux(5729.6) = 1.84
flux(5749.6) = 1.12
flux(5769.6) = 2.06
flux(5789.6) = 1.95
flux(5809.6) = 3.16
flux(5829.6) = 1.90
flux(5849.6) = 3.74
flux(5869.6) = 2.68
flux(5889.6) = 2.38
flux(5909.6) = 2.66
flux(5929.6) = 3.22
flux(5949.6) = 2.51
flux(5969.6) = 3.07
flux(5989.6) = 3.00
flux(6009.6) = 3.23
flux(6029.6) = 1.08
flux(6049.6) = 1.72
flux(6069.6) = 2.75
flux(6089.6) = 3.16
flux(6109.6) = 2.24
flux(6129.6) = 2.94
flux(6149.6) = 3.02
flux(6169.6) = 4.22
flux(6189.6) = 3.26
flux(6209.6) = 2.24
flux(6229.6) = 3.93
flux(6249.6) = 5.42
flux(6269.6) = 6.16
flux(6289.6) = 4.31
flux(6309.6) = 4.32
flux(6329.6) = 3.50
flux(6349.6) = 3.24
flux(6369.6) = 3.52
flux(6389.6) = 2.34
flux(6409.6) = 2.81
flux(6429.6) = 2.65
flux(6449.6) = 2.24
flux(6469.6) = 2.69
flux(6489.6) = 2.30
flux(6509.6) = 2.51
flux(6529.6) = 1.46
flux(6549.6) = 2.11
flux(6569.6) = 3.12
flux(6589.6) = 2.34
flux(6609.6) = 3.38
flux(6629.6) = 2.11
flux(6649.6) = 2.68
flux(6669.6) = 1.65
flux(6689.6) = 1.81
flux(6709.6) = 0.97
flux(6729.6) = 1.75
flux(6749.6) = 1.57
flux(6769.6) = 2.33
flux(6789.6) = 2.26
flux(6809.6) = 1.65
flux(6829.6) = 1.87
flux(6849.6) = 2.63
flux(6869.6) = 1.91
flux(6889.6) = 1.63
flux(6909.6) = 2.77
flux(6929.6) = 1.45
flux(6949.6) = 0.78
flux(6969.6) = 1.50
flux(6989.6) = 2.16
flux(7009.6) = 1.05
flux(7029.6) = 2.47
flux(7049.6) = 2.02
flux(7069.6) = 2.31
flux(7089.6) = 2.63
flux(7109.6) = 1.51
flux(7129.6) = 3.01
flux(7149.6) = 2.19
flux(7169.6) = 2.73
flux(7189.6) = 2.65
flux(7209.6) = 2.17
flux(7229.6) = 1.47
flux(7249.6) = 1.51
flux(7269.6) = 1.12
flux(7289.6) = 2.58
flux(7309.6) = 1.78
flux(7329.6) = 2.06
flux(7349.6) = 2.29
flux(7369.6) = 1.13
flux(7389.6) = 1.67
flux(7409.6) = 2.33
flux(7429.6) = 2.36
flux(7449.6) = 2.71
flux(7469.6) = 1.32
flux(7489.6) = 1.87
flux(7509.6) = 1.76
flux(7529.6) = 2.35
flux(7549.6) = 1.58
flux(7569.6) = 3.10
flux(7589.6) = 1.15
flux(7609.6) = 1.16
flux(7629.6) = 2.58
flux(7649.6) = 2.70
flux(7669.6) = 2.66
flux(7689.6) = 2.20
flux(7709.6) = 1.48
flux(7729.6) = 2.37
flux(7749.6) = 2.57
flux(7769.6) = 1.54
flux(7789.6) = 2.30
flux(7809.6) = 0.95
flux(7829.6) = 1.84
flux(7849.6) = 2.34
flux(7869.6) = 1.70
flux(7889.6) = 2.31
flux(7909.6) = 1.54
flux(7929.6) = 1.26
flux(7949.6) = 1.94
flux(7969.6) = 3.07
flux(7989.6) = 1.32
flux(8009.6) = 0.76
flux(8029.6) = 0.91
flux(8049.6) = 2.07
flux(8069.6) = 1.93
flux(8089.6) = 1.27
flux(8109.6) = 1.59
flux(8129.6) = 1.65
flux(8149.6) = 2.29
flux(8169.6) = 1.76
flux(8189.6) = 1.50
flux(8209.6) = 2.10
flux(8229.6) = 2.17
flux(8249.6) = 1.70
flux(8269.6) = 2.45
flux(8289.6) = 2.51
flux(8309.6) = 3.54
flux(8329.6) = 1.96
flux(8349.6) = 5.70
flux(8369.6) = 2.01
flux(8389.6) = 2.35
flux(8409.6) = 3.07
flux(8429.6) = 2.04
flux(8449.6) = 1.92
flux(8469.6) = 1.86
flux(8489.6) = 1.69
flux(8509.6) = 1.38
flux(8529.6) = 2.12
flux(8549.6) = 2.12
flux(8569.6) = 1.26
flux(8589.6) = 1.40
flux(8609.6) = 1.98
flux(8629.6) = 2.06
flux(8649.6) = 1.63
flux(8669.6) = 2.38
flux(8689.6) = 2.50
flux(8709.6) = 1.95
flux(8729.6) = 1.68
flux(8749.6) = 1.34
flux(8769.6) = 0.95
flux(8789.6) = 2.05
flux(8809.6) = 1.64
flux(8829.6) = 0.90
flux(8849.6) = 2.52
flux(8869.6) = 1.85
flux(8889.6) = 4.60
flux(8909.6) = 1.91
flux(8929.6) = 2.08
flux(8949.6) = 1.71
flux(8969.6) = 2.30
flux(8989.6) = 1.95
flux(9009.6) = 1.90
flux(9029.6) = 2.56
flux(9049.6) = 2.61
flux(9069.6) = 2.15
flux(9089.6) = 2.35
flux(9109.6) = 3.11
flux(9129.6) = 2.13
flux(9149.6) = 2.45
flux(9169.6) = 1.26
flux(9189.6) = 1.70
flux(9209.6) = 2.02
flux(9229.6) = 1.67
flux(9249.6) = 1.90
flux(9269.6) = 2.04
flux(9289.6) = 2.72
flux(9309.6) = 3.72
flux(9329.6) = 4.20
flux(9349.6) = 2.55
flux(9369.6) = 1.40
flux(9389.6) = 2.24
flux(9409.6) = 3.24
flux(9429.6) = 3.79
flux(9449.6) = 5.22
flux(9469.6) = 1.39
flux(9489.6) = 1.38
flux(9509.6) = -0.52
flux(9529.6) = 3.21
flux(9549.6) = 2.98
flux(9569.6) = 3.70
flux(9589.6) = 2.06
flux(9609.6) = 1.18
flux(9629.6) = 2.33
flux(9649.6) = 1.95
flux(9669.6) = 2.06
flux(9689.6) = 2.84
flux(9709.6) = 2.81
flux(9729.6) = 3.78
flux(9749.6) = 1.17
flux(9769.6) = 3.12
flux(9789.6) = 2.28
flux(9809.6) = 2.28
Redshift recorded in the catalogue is 1.239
